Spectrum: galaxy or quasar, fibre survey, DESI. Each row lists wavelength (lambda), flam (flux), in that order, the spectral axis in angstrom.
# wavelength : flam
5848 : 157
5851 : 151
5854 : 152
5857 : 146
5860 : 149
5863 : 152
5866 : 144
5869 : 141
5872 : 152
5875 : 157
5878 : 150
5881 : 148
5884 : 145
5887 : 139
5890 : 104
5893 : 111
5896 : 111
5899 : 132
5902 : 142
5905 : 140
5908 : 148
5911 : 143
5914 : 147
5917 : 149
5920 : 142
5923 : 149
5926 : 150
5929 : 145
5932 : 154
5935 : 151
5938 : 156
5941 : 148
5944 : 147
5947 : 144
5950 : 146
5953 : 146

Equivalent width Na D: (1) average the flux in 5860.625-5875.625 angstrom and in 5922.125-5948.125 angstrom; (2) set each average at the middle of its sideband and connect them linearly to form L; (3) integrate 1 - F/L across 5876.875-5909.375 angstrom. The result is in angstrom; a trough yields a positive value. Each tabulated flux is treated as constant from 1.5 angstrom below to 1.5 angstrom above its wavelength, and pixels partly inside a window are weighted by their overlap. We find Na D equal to 3.4 angstrom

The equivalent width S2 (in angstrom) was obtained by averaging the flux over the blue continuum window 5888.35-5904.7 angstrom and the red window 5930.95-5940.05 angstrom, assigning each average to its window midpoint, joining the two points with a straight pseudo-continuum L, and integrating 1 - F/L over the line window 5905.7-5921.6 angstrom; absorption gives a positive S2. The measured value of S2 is -1.2 angstrom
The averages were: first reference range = 122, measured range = 146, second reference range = 153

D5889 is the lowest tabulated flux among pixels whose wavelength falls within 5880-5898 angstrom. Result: 104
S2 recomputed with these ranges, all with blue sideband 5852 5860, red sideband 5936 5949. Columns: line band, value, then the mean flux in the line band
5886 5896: 2.2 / 116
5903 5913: 0.3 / 144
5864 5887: 0.2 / 148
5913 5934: 0.1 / 148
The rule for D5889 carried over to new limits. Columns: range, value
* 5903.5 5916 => 140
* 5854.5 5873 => 141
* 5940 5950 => 144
